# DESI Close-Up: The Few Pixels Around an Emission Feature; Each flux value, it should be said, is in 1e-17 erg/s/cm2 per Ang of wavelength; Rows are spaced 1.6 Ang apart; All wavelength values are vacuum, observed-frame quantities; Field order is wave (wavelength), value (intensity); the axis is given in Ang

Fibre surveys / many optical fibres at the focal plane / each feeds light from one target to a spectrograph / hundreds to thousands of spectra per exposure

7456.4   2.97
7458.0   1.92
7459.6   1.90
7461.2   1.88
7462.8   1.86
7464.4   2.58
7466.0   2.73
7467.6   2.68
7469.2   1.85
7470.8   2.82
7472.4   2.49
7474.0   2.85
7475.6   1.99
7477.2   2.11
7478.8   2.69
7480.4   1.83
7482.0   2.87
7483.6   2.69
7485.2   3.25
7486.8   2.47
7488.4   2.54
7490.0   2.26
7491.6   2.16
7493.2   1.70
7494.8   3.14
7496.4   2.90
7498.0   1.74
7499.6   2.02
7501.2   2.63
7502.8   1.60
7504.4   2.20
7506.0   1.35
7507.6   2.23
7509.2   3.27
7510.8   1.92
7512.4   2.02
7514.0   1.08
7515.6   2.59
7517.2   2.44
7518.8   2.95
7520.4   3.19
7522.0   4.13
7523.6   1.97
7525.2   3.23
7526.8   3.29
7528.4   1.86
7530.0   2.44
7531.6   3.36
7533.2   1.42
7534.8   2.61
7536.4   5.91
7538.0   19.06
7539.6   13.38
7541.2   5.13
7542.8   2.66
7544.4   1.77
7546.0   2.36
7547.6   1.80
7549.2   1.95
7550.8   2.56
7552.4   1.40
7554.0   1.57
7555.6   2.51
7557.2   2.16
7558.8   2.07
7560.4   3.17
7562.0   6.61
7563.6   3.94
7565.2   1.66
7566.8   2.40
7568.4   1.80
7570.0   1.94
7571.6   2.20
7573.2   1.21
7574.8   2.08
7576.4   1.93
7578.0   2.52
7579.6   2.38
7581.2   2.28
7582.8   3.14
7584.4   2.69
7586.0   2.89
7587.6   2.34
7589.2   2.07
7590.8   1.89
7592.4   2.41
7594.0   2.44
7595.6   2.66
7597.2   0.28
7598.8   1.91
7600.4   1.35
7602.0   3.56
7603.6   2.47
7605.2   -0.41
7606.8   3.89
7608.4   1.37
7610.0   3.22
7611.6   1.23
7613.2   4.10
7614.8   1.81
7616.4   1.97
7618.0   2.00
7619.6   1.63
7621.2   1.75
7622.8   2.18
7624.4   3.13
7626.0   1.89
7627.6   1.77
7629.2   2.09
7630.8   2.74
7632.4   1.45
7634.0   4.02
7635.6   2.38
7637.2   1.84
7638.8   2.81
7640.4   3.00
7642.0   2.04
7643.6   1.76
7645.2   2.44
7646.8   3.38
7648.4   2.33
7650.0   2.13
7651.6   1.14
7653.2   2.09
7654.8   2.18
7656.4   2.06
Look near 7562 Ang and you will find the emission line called [N II]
